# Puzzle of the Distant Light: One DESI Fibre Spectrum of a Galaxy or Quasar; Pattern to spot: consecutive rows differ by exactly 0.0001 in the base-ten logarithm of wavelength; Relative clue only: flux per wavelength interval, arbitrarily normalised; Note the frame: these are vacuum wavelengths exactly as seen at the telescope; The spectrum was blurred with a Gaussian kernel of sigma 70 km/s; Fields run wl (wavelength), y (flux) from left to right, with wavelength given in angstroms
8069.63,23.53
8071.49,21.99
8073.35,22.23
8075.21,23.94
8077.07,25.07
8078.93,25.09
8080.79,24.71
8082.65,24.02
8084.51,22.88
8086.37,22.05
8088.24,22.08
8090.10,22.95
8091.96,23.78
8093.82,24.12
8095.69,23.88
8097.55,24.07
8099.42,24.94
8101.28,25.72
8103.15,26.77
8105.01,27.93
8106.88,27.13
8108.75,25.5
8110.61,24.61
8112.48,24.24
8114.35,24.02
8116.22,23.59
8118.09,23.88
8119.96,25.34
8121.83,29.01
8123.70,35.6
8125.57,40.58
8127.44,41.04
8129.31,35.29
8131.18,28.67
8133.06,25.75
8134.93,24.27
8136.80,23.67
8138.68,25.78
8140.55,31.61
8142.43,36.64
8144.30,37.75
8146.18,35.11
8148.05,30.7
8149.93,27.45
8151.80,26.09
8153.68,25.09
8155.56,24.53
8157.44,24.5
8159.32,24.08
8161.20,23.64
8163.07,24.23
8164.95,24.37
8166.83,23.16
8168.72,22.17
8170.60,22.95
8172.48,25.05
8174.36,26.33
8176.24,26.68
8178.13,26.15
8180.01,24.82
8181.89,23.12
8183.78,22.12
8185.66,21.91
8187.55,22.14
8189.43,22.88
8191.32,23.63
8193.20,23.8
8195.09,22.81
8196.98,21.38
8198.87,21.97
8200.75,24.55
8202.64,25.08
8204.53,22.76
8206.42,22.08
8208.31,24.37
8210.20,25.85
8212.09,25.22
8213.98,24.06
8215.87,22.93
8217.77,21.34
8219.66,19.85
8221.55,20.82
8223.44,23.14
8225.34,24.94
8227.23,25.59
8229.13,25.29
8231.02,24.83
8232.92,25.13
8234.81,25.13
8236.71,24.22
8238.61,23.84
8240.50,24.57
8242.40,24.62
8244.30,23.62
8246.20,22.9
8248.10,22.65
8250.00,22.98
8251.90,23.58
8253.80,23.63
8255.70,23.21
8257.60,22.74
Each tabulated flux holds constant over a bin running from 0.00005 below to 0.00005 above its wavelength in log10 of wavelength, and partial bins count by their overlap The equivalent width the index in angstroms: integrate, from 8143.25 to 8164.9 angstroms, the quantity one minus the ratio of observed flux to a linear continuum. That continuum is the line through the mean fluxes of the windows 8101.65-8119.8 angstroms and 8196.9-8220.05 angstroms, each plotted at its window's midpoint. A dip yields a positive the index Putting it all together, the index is -2.7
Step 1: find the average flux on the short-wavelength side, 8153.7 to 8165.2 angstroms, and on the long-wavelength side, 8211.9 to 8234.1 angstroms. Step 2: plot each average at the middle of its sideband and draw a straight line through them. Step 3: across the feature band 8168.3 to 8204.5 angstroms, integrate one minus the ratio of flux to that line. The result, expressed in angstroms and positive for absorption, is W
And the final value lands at 0.5 angstroms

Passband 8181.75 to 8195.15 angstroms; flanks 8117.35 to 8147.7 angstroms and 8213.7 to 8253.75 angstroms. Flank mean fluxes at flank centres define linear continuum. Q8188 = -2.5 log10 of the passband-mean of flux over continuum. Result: 0.186 mag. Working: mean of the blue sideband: 31.3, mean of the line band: 22.8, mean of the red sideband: 23.6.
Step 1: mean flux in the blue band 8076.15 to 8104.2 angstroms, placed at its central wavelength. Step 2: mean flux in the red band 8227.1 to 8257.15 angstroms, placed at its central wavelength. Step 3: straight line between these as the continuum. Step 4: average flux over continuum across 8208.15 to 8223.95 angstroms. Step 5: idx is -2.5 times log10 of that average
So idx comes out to 0.049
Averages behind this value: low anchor 24.2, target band 23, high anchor 24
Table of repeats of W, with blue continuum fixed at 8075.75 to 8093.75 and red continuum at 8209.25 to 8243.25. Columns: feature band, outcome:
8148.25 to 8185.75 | -1.20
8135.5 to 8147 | -3.72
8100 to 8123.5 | -2.20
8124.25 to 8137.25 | -4.37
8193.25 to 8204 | 0.32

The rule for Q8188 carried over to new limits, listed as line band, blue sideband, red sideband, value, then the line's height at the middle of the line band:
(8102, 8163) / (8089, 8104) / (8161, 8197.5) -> -0.17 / 24.1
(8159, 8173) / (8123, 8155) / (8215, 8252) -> 0.22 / 29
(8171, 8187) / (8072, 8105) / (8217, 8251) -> -0.03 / 23.8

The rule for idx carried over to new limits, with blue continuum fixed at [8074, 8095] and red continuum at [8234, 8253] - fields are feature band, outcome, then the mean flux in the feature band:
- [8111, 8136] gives -0.226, 29.2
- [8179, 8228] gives 0.026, 23.2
